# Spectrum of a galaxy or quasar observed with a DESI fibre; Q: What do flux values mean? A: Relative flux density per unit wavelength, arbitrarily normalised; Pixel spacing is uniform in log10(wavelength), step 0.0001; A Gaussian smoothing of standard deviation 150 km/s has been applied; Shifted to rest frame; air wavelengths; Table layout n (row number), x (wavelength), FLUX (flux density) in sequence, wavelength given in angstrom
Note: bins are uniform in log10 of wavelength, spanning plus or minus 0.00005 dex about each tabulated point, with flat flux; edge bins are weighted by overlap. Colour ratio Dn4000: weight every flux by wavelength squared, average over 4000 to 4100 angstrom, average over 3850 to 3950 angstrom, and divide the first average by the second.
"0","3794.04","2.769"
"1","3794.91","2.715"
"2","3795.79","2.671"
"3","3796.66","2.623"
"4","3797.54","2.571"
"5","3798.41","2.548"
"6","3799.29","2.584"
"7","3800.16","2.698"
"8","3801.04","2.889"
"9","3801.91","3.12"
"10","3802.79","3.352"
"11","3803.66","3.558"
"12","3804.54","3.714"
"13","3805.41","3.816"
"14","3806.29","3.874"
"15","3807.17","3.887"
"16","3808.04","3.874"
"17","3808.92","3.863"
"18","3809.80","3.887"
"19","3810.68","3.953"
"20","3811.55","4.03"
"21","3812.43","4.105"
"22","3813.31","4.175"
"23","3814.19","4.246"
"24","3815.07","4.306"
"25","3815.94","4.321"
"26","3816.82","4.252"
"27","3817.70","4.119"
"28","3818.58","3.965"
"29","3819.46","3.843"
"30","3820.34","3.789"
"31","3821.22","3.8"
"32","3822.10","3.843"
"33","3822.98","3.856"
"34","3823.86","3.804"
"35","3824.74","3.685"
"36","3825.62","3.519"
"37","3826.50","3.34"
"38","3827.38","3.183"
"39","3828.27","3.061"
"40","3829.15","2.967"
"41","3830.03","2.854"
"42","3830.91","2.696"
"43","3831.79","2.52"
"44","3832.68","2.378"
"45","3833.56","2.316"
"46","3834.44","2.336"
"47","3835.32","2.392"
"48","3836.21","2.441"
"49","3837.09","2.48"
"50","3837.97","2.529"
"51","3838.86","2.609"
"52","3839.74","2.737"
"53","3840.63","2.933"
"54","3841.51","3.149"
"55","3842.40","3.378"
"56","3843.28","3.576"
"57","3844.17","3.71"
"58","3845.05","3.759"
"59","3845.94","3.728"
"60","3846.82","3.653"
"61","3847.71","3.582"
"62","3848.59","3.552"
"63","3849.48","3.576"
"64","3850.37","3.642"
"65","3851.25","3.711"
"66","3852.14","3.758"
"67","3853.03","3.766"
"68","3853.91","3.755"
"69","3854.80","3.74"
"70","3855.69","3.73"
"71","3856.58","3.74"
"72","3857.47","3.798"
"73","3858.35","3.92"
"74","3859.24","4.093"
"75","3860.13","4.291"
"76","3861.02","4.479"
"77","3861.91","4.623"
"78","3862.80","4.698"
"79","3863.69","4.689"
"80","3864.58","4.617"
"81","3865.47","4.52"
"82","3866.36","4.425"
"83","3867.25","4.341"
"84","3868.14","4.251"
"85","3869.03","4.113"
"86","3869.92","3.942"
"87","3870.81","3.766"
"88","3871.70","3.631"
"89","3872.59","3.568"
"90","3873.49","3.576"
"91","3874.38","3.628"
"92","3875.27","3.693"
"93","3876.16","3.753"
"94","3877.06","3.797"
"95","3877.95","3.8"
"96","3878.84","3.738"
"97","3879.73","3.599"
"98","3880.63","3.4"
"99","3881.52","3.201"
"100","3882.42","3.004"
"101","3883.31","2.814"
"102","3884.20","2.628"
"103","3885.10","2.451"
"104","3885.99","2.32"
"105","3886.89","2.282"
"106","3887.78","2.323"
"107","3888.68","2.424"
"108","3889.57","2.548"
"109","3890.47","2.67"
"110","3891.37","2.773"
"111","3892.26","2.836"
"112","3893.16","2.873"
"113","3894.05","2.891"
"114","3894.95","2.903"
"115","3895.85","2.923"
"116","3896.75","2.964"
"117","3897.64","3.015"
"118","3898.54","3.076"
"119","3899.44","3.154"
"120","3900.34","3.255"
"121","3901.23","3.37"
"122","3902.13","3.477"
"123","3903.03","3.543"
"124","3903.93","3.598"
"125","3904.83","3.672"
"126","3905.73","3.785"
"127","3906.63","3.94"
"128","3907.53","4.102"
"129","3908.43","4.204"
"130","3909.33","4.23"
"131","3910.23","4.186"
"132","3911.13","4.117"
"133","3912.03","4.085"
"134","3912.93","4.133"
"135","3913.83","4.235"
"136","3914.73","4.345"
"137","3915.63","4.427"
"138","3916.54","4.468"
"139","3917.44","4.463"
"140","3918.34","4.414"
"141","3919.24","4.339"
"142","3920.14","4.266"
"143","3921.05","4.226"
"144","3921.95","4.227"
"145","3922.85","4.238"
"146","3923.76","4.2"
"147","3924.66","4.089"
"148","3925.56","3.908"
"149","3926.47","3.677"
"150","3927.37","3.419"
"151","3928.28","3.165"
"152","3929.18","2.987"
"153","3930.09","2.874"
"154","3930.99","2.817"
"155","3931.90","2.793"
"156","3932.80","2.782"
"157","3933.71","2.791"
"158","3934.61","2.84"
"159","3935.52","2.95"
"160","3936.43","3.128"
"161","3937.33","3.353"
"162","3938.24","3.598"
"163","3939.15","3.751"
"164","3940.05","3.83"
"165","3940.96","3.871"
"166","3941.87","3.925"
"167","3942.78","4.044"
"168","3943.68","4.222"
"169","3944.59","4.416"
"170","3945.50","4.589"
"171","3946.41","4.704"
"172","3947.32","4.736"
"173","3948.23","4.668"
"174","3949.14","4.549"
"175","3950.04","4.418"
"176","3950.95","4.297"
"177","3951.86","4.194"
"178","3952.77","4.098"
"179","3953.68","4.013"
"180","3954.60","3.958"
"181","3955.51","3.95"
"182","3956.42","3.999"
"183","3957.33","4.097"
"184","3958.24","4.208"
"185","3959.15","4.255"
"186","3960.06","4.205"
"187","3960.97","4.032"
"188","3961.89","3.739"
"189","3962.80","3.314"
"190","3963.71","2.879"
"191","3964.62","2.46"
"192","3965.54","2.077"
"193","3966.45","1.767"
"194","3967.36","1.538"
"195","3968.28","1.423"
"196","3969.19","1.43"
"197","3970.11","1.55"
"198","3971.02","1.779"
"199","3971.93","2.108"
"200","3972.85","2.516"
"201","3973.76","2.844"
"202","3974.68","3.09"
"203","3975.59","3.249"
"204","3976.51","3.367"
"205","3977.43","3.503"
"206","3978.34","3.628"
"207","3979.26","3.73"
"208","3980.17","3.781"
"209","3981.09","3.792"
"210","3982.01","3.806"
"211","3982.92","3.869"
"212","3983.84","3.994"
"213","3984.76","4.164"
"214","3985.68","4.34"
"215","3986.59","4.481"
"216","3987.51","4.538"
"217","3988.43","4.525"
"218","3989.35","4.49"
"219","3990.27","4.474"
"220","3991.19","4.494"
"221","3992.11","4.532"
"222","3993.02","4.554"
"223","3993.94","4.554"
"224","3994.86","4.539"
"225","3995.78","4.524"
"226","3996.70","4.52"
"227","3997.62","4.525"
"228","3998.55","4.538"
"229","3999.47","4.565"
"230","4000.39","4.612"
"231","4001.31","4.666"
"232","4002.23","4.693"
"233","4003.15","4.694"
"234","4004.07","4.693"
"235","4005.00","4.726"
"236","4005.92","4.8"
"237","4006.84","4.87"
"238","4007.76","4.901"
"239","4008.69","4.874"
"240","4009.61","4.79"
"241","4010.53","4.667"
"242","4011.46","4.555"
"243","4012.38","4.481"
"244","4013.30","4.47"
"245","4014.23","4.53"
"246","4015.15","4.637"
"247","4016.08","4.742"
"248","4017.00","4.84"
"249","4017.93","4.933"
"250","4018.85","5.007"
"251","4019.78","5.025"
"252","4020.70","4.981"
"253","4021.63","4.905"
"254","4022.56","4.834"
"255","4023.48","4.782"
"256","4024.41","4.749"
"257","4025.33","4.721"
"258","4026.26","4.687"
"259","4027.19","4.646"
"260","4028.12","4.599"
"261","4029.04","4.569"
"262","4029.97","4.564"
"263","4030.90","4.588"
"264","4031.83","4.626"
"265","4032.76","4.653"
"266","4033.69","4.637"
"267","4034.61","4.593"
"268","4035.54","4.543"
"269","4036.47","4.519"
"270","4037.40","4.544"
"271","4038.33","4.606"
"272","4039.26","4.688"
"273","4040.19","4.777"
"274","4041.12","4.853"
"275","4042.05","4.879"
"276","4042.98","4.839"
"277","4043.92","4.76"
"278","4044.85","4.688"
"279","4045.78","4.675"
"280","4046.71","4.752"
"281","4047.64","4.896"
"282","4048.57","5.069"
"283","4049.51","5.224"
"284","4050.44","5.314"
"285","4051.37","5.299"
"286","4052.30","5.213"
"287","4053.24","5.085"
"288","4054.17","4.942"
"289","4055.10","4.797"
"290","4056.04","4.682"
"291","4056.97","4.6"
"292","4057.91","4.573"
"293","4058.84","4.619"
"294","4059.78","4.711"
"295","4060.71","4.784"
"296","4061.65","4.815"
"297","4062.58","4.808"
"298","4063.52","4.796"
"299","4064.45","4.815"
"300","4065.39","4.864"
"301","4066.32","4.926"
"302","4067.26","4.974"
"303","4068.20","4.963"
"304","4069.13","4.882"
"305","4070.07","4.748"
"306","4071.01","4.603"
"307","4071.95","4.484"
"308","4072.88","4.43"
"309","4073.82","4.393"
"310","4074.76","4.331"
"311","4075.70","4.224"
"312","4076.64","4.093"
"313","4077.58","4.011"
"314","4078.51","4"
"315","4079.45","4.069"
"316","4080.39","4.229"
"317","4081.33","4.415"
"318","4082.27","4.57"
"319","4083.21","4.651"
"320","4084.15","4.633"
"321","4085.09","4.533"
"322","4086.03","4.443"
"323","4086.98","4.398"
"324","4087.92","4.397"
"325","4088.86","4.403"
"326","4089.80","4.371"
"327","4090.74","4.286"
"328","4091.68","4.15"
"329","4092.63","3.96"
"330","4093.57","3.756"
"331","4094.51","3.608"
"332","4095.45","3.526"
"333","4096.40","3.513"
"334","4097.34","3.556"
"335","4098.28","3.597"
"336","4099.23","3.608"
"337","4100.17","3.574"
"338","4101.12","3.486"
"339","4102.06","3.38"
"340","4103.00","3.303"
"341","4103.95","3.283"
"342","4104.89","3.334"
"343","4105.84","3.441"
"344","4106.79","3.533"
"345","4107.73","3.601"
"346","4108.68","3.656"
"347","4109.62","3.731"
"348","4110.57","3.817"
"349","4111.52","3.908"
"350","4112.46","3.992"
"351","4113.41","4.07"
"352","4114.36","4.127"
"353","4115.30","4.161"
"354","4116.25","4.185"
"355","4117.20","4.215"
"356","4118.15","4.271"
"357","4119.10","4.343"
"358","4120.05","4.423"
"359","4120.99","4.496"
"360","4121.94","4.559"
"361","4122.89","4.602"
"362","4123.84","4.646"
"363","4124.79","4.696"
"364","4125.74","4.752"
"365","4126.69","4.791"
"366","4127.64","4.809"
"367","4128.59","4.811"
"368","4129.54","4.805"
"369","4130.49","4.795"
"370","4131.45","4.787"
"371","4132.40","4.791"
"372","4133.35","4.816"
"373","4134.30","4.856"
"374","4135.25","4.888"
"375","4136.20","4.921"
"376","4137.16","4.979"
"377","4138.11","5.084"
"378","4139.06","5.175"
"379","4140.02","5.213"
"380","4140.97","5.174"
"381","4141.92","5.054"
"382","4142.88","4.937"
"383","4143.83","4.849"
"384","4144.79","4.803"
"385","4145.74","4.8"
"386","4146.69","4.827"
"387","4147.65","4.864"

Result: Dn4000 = 1.34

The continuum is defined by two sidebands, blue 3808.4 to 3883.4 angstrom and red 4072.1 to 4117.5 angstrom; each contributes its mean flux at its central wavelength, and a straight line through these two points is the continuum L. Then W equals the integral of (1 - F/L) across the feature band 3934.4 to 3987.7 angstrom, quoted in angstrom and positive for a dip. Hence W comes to 3.4 angstrom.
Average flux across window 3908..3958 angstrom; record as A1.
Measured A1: 3.93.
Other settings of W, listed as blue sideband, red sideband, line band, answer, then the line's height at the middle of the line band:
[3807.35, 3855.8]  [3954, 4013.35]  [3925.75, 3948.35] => 0.9 angstrom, 3.74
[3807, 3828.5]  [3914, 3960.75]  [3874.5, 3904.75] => 6.4 angstrom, 3.9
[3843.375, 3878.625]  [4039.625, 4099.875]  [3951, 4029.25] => 4.6 angstrom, 4.3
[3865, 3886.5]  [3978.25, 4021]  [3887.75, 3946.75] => 4.4 angstrom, 3.89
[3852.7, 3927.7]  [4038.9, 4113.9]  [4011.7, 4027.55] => -2.3 angstrom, 4.15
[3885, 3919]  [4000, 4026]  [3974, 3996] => 1.8 angstrom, 4.43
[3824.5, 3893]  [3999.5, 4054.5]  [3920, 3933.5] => 1.4 angstrom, 3.95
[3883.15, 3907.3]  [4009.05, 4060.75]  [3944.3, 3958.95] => -2.4 angstrom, 3.71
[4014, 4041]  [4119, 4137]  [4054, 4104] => 4.3 angstrom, 4.72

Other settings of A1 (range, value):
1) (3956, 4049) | 4.19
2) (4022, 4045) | 4.68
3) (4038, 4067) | 4.85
